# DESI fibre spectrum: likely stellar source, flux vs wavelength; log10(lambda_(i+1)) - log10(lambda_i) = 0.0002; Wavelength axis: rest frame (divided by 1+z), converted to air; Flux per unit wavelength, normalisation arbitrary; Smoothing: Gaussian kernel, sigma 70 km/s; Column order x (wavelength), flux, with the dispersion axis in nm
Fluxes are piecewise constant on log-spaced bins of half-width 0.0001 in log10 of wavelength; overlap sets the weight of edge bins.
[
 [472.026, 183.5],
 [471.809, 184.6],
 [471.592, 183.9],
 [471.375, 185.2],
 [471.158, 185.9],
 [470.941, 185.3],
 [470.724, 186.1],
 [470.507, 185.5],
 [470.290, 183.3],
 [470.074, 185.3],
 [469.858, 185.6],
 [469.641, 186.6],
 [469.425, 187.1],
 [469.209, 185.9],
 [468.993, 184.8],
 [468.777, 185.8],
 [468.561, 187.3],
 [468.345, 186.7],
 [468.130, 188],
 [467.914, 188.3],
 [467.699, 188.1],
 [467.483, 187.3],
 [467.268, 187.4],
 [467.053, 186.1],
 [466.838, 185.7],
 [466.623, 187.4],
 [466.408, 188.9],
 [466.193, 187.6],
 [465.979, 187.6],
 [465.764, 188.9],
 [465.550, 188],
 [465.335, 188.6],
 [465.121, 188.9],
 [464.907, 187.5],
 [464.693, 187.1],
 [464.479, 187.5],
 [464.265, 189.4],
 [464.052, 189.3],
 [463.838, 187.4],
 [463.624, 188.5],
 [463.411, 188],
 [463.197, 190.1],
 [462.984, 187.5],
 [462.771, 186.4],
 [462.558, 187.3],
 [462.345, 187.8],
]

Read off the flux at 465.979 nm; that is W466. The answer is 187.6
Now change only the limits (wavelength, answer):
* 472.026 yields 183.5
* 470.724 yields 186.1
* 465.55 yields 188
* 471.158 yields 185.9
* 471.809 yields 184.6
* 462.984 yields 187.5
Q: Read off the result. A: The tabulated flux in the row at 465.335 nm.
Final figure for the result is 188.6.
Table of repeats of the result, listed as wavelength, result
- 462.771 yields 186.4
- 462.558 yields 187.3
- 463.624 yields 188.5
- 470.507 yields 185.5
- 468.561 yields 187.3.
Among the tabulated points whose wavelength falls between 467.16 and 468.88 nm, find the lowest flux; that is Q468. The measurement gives 185.8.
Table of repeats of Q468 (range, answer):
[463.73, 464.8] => 187.1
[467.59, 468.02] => 188.1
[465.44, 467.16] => 185.7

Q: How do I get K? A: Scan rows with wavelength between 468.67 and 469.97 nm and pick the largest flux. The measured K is 187.1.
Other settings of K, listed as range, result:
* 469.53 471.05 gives 186.6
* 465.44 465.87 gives 188.9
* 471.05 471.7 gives 185.9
